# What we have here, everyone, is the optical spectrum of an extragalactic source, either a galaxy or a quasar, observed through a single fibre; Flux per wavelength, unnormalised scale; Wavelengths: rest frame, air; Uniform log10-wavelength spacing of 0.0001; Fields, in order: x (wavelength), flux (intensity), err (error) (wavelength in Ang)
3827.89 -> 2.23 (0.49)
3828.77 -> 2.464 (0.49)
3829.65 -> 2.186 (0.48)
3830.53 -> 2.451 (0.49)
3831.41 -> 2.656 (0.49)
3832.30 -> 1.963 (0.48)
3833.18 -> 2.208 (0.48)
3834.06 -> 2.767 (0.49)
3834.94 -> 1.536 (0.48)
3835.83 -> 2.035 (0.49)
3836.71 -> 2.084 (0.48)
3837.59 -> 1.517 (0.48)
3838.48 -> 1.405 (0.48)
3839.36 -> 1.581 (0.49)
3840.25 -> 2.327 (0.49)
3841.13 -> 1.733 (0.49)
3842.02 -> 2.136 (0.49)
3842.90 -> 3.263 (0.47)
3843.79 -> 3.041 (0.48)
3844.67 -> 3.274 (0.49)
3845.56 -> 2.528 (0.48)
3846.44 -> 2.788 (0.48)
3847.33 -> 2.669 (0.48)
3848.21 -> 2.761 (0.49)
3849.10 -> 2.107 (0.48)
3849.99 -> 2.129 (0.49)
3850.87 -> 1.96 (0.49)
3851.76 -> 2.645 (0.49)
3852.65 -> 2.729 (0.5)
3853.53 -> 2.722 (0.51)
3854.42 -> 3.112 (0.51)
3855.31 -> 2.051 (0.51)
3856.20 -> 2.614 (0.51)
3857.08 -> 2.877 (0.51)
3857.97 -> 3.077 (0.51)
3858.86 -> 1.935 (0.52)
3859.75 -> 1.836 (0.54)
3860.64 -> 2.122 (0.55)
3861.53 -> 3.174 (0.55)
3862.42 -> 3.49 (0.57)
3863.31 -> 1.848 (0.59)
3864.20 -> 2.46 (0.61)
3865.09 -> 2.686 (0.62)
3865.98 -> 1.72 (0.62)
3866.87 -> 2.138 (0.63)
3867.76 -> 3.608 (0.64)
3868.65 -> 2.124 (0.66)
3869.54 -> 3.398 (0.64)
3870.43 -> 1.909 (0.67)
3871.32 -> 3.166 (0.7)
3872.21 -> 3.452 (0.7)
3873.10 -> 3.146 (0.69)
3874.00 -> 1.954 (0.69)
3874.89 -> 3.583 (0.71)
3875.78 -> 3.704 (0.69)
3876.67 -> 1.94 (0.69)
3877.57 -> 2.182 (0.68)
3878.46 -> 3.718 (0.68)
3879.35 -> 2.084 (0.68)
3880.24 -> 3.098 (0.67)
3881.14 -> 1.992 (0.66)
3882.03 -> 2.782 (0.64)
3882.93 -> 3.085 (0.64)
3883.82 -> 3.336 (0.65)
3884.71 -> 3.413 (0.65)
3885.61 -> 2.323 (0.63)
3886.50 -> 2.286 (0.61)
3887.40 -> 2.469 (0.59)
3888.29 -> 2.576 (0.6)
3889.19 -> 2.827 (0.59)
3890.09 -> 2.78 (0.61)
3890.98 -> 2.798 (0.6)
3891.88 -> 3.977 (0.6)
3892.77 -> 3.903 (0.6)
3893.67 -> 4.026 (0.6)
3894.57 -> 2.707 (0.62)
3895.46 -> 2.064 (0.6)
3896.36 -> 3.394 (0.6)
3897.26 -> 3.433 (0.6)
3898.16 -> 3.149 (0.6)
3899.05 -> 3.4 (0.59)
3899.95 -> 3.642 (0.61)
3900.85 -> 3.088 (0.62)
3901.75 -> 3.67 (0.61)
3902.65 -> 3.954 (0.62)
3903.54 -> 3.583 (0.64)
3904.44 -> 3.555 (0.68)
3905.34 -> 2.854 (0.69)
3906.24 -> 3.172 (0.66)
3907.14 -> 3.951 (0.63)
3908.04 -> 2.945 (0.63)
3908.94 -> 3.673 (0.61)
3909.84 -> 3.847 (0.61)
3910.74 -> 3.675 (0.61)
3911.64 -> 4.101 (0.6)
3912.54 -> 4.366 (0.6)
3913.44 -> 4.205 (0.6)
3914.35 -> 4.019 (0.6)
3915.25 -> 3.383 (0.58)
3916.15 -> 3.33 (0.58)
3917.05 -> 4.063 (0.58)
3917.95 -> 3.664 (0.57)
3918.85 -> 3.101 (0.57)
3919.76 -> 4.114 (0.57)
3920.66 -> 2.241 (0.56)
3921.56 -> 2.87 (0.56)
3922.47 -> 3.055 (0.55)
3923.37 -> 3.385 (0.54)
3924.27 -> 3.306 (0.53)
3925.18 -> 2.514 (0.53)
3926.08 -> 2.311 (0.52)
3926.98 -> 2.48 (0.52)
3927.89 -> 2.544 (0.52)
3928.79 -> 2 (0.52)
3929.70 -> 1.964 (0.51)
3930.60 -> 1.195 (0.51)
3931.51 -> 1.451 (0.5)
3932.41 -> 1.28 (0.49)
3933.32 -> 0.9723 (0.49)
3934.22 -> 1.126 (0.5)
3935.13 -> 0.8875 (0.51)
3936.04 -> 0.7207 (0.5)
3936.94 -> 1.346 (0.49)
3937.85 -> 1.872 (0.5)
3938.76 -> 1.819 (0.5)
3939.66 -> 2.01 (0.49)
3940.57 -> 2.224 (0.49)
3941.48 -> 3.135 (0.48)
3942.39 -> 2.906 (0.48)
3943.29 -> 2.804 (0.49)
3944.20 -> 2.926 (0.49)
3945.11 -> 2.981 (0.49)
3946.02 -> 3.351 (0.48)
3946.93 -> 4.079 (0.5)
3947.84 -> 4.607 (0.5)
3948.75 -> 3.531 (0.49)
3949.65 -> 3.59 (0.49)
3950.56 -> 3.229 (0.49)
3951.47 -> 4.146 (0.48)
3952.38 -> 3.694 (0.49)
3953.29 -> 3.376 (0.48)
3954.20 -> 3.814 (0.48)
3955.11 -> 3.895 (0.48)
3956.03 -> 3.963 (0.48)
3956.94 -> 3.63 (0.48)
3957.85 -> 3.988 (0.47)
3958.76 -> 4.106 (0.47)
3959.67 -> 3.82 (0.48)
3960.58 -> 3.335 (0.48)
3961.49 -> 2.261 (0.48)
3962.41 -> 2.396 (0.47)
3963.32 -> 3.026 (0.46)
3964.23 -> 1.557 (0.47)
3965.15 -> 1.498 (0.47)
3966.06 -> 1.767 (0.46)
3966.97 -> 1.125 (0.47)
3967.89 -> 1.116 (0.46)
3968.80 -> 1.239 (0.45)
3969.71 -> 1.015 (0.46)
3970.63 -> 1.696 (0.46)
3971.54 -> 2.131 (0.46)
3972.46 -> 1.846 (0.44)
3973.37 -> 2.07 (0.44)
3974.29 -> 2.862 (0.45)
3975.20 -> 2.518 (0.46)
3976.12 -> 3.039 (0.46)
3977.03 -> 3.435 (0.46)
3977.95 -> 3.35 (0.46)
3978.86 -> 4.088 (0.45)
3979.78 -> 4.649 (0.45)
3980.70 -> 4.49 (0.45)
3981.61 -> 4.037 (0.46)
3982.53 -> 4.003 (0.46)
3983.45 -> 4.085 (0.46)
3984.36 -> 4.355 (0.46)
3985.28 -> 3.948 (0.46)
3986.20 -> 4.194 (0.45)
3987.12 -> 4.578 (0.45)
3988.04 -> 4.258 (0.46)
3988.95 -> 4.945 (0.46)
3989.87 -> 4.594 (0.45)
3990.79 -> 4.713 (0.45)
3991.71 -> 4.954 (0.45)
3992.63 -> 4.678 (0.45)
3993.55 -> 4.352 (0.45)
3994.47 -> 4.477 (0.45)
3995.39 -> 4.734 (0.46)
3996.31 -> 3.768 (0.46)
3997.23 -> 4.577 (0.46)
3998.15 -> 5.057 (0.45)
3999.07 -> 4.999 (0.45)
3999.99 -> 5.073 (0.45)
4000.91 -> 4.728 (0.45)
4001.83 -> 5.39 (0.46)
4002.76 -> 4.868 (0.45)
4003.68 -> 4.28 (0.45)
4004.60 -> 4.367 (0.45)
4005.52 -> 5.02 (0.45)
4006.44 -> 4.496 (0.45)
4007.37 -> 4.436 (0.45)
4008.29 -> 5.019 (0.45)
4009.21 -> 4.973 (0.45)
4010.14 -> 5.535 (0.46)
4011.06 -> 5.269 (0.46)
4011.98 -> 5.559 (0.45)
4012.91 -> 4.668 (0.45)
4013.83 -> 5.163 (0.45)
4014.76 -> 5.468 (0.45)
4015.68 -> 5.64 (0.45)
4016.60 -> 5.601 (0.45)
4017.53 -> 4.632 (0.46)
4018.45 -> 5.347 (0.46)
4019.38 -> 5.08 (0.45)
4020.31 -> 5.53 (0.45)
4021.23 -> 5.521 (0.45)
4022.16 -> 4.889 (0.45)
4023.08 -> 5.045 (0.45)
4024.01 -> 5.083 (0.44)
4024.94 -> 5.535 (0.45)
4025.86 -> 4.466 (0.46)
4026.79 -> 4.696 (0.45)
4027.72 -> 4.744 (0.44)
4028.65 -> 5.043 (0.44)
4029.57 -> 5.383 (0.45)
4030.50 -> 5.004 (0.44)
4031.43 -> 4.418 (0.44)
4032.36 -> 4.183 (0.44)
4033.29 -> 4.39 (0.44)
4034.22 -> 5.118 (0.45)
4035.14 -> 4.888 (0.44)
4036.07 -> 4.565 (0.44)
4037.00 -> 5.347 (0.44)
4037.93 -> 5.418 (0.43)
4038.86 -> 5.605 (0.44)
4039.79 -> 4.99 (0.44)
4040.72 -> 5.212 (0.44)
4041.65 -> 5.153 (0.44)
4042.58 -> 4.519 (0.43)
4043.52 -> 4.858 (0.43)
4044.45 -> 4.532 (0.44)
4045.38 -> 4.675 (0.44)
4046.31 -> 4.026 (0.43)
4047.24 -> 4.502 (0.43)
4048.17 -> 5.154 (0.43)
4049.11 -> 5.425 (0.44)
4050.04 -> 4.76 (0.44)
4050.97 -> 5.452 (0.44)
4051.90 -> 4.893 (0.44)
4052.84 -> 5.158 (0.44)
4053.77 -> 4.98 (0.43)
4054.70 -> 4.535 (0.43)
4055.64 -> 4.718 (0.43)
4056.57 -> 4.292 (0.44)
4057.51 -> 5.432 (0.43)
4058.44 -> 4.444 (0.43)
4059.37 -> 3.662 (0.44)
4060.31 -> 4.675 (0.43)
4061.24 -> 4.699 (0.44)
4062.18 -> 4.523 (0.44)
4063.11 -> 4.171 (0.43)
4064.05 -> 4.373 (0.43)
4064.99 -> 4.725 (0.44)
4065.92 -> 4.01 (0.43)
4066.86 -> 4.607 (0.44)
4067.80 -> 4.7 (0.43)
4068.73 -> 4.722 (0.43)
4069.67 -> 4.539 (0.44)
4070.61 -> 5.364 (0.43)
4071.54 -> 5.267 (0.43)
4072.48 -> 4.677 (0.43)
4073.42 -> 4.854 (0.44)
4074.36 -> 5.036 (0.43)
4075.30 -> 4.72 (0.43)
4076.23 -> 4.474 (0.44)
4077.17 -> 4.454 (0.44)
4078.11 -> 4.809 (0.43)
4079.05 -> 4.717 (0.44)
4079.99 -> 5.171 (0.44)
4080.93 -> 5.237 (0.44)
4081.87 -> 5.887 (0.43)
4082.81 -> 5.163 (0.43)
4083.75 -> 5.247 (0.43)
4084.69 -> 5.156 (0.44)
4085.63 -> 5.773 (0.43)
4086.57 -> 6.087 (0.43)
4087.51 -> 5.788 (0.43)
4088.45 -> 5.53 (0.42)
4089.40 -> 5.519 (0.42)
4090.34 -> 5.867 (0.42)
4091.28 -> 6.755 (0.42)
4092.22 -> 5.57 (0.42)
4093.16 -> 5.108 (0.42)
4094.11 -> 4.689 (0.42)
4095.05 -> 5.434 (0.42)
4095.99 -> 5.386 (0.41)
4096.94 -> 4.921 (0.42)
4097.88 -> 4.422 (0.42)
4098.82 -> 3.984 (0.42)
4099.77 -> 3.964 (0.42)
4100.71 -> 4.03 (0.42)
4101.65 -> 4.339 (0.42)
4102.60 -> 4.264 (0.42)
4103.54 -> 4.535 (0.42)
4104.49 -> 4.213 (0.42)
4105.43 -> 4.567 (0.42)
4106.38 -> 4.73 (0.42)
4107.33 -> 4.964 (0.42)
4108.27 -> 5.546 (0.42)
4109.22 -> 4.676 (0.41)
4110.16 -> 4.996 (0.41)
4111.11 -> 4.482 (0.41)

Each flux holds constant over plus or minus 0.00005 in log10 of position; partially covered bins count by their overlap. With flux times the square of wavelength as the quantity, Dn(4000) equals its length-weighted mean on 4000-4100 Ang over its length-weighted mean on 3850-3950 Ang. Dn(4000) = 1.9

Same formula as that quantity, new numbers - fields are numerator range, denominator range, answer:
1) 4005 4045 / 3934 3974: 1.97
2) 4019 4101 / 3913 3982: 1.88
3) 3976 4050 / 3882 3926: 1.53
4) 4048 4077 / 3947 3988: 1.56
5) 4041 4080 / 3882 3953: 1.70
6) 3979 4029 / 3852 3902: 1.81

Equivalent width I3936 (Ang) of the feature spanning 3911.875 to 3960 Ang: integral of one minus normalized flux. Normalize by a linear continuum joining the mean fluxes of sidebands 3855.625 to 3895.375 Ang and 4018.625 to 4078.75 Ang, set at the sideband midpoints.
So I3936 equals 7.6 Ang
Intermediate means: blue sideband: 2.77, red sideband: 4.83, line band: 2.94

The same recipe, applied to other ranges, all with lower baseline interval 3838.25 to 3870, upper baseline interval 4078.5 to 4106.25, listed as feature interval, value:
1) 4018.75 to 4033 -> -2.01 Ang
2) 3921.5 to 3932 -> 2.82 Ang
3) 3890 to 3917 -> -4.11 Ang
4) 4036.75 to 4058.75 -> -1.57 Ang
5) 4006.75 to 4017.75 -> -2.49 Ang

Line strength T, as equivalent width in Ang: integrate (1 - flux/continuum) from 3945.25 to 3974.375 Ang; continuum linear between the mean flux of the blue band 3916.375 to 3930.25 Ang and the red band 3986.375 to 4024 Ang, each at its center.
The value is 6.7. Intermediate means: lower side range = 2.9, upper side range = 4.9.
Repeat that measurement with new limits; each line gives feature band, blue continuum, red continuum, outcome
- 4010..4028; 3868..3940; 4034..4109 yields -3.8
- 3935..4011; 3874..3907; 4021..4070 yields 9.5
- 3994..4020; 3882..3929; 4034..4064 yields -3.5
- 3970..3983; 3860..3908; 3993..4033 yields 3.7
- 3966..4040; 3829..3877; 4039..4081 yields -3.5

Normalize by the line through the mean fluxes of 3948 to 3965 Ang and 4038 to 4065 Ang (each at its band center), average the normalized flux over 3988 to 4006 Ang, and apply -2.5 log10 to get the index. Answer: -0.18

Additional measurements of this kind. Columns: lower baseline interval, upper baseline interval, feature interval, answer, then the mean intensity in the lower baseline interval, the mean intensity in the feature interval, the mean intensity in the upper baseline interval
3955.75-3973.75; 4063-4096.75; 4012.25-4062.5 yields -0.21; 2.36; 4.92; 5.11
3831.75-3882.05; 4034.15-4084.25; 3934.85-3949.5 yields 0.32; 2.51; 2.62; 4.83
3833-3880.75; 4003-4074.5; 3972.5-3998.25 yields 0.04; 2.52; 4.05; 4.88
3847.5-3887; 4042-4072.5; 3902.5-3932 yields 0.00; 2.65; 3.17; 4.7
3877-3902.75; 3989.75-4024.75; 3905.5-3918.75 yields -0.10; 3.02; 3.71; 4.94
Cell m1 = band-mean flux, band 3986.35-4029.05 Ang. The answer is 4.9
